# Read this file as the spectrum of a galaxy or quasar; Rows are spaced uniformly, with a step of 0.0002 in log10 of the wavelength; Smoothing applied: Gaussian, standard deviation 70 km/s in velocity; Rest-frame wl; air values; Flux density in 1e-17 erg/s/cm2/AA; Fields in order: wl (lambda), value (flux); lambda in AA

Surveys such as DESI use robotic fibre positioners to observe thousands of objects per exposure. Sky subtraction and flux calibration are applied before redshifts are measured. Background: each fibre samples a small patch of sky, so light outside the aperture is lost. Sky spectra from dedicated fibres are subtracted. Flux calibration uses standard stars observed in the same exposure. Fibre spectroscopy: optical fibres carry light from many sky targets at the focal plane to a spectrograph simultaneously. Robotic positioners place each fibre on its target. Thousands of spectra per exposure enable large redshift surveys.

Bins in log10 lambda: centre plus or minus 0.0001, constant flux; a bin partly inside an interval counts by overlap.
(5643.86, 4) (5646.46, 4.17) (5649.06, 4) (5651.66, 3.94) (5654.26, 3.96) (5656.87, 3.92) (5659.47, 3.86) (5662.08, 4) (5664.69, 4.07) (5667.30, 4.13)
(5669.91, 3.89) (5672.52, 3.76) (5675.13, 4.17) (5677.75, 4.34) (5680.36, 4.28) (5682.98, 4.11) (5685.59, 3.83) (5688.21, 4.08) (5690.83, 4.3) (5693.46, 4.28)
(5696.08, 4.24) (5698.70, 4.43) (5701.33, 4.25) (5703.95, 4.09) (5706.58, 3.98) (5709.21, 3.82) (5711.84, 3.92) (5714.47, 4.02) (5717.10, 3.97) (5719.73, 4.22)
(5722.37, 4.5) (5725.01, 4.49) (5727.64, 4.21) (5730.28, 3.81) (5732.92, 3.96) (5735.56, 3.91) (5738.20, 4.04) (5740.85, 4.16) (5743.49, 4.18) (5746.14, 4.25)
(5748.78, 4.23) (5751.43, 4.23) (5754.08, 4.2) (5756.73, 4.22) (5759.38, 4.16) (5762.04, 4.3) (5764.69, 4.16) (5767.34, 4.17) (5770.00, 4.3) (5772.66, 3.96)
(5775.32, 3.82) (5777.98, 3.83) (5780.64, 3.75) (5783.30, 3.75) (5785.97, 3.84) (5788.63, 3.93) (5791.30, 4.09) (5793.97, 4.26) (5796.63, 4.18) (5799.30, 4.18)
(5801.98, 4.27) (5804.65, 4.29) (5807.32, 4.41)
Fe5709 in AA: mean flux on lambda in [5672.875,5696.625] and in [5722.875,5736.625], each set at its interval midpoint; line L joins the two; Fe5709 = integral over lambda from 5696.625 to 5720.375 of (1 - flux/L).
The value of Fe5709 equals 0.3 AA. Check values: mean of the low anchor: 4.16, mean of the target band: 4.08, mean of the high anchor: 4.1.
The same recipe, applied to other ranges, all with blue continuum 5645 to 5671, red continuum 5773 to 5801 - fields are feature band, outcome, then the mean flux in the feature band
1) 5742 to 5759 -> -1.0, 4.22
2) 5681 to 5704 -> -1.2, 4.19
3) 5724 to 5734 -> -0.3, 4.11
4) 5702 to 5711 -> 0.0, 3.98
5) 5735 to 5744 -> -0.2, 4.08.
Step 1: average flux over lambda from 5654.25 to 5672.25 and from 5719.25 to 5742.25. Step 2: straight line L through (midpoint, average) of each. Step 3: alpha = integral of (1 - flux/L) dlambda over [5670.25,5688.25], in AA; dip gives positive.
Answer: -0.3 AA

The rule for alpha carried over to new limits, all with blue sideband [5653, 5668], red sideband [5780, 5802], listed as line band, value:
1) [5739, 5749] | -0.46 AA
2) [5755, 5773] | -0.81 AA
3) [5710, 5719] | 0.05 AA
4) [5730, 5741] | 0.09 AA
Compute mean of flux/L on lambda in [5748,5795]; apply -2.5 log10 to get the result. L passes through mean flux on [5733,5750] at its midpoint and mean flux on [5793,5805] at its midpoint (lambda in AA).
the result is 0.030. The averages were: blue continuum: 4.12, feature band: 4.06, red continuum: 4.23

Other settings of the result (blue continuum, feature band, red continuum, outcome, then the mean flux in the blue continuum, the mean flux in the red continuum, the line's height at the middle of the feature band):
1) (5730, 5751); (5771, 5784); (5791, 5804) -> 0.09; 4.09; 4.21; 4.17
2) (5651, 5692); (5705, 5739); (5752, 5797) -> 0.00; 4.04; 4.05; 4.05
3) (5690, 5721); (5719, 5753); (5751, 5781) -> -0.01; 4.12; 4.1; 4.11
